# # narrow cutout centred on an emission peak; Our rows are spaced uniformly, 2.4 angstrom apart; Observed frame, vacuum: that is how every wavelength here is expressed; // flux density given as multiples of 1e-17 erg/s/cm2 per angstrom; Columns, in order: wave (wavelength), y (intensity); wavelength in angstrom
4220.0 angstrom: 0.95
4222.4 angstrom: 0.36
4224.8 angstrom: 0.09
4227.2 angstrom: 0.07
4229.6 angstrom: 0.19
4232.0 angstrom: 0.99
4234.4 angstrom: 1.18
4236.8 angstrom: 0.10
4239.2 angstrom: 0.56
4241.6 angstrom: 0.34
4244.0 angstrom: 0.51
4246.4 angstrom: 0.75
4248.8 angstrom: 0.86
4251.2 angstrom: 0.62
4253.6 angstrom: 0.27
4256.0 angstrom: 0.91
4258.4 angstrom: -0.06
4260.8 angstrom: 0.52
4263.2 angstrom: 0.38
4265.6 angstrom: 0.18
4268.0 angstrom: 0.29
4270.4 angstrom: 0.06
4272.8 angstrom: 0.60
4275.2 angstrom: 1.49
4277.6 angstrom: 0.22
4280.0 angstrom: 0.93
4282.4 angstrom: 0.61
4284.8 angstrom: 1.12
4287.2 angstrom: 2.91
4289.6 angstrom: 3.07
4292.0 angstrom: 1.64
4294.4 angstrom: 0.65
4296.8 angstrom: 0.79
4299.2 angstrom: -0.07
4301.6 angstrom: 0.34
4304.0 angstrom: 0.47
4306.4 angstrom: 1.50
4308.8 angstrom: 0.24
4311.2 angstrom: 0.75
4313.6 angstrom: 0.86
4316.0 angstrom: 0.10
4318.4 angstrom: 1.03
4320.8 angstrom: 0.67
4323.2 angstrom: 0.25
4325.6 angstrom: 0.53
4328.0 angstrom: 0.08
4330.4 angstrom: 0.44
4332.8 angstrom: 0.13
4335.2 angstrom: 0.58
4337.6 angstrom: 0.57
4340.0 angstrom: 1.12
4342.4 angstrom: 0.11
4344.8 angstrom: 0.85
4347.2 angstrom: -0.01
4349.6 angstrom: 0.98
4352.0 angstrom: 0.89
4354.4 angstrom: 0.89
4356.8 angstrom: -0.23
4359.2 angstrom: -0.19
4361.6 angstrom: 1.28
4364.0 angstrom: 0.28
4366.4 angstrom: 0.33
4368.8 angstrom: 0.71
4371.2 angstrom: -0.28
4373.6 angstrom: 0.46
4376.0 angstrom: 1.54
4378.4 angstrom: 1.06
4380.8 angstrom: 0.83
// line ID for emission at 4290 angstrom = [O II] 3727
